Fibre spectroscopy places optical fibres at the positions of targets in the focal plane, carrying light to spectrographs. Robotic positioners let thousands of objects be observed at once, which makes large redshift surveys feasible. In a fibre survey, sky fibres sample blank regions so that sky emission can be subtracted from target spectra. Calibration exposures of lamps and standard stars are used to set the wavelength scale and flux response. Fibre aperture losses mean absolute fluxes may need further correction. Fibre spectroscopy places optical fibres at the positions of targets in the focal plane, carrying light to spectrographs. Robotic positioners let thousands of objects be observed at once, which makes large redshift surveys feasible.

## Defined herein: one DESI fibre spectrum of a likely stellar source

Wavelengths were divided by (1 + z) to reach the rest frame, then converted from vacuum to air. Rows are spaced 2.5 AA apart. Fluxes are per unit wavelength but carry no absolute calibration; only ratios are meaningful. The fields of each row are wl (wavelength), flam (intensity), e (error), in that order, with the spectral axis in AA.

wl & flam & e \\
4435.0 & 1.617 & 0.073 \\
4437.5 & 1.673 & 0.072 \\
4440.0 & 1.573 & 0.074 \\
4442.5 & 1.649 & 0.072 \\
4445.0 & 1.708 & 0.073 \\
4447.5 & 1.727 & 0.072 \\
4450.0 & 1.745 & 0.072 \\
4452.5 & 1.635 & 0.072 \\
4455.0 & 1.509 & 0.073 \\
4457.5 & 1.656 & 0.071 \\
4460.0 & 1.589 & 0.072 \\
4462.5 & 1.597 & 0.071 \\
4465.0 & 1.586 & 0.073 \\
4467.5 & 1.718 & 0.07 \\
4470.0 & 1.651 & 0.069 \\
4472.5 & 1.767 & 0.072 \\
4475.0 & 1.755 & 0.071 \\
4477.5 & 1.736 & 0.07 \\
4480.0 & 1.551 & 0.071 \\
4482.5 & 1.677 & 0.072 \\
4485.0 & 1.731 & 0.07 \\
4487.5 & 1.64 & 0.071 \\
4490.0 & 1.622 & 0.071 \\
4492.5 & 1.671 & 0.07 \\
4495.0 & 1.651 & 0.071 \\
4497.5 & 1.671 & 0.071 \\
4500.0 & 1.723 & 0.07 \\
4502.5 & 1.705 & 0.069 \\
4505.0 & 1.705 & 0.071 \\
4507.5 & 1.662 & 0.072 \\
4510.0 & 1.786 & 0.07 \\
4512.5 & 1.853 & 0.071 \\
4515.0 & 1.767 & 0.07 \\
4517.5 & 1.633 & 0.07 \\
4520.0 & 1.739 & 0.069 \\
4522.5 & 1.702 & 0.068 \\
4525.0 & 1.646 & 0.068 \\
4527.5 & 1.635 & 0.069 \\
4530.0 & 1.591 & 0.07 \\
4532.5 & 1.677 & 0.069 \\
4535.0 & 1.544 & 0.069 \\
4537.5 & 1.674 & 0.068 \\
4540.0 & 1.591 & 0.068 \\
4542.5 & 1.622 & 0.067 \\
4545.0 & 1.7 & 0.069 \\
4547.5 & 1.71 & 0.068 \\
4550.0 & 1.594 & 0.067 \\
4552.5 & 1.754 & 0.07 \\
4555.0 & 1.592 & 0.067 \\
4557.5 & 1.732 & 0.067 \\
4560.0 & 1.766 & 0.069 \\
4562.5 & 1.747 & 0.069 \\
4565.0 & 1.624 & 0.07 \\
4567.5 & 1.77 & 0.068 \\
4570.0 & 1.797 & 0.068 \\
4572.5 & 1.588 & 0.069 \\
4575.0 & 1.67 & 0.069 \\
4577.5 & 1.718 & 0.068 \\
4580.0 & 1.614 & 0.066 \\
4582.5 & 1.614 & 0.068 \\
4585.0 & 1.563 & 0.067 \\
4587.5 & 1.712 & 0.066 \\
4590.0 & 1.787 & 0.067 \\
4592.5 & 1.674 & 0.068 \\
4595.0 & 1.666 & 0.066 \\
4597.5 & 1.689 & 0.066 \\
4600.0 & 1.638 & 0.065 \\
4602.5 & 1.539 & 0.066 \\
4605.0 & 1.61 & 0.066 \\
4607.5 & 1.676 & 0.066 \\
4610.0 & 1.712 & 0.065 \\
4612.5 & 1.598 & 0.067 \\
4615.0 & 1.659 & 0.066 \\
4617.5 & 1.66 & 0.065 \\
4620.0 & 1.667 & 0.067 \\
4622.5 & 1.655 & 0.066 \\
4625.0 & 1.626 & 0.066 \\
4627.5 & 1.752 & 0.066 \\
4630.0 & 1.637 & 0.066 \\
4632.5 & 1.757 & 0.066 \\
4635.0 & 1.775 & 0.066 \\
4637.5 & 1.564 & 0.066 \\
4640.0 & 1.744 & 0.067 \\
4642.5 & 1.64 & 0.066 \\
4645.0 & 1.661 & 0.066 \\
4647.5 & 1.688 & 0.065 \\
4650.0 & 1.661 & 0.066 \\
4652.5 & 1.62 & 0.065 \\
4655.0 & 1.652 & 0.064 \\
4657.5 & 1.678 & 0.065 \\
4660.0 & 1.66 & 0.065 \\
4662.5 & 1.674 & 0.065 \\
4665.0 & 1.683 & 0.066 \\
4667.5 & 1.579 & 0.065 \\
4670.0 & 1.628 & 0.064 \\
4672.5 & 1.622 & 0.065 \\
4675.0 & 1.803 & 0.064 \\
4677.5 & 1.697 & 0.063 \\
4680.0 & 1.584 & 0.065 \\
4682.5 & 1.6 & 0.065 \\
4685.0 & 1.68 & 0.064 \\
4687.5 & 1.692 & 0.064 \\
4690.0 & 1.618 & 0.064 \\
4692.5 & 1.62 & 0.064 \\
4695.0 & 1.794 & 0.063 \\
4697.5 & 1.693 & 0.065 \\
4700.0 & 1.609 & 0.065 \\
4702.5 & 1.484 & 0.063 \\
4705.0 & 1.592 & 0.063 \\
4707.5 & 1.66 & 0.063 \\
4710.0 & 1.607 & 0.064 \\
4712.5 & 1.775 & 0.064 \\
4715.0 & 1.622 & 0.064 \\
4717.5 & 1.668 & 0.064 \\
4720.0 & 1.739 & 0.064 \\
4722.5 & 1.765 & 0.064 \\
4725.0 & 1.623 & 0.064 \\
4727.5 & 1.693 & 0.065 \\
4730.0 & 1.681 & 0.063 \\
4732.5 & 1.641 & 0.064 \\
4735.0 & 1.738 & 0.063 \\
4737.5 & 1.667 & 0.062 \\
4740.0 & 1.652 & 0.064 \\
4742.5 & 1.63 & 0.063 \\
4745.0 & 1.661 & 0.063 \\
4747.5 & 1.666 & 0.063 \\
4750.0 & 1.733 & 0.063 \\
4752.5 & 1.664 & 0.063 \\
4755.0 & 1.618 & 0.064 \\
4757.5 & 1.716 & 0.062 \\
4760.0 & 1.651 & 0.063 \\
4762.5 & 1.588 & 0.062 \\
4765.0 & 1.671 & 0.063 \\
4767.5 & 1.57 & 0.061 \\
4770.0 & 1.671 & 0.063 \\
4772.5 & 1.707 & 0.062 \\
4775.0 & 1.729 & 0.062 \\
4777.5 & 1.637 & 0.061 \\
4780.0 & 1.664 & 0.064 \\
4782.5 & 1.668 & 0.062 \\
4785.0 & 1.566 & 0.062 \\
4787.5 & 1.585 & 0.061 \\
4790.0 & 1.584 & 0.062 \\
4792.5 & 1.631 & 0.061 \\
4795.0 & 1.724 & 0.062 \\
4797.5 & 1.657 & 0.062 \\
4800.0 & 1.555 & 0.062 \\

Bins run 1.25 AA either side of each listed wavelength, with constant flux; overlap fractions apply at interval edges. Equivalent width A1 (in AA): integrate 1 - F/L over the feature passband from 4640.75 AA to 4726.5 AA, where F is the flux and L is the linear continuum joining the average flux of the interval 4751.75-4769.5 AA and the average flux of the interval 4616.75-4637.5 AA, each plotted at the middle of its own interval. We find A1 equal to 0.4 AA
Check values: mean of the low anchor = 1.68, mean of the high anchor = 1.64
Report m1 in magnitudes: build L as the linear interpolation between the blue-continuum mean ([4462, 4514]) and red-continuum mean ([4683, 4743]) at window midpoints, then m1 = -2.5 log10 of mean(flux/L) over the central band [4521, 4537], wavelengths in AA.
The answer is 0.032 mag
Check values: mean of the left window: 1.69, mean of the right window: 1.66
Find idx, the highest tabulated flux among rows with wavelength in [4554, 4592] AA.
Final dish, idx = 1.797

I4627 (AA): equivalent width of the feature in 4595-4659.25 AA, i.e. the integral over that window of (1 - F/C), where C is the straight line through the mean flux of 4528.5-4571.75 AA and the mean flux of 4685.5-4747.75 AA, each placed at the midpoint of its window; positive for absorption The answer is 0.3 AA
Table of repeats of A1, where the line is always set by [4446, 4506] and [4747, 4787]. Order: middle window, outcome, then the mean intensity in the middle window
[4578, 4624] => 0.3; 1.65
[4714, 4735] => -0.3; 1.68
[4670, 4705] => 0.2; 1.65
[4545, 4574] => -0.6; 1.7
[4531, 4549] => 0.2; 1.64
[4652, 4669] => 0.1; 1.65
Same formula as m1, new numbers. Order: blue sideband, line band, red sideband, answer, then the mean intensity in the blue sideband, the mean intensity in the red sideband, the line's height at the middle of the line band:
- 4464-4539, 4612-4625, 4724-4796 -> 0.01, 1.68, 1.66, 1.67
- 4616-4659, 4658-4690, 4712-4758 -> 0.01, 1.67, 1.68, 1.68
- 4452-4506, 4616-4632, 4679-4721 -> -0.01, 1.66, 1.65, 1.65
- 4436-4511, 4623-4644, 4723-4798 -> -0.02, 1.67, 1.66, 1.66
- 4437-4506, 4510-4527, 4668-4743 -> -0.04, 1.66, 1.66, 1.66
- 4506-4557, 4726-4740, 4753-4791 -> -0.02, 1.67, 1.64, 1.65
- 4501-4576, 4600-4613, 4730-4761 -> 0.03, 1.69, 1.67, 1.68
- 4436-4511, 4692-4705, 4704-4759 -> 0.02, 1.67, 1.67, 1.67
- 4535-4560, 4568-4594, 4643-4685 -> -0.01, 1.66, 1.66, 1.66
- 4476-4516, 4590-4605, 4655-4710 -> 0.01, 1.7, 1.65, 1.67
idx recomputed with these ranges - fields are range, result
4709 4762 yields 1.775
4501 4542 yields 1.853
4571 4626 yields 1.787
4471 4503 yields 1.767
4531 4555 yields 1.754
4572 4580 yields 1.718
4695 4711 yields 1.794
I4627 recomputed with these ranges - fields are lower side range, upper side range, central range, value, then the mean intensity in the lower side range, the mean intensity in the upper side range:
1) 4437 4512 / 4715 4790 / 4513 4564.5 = -0.1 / 1.67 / 1.66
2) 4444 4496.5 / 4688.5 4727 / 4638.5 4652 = -0.1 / 1.66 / 1.66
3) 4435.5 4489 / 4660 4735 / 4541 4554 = -0.1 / 1.66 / 1.66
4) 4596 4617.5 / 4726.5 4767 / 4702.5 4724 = -0.1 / 1.64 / 1.66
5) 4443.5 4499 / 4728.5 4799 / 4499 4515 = -0.8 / 1.66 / 1.66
